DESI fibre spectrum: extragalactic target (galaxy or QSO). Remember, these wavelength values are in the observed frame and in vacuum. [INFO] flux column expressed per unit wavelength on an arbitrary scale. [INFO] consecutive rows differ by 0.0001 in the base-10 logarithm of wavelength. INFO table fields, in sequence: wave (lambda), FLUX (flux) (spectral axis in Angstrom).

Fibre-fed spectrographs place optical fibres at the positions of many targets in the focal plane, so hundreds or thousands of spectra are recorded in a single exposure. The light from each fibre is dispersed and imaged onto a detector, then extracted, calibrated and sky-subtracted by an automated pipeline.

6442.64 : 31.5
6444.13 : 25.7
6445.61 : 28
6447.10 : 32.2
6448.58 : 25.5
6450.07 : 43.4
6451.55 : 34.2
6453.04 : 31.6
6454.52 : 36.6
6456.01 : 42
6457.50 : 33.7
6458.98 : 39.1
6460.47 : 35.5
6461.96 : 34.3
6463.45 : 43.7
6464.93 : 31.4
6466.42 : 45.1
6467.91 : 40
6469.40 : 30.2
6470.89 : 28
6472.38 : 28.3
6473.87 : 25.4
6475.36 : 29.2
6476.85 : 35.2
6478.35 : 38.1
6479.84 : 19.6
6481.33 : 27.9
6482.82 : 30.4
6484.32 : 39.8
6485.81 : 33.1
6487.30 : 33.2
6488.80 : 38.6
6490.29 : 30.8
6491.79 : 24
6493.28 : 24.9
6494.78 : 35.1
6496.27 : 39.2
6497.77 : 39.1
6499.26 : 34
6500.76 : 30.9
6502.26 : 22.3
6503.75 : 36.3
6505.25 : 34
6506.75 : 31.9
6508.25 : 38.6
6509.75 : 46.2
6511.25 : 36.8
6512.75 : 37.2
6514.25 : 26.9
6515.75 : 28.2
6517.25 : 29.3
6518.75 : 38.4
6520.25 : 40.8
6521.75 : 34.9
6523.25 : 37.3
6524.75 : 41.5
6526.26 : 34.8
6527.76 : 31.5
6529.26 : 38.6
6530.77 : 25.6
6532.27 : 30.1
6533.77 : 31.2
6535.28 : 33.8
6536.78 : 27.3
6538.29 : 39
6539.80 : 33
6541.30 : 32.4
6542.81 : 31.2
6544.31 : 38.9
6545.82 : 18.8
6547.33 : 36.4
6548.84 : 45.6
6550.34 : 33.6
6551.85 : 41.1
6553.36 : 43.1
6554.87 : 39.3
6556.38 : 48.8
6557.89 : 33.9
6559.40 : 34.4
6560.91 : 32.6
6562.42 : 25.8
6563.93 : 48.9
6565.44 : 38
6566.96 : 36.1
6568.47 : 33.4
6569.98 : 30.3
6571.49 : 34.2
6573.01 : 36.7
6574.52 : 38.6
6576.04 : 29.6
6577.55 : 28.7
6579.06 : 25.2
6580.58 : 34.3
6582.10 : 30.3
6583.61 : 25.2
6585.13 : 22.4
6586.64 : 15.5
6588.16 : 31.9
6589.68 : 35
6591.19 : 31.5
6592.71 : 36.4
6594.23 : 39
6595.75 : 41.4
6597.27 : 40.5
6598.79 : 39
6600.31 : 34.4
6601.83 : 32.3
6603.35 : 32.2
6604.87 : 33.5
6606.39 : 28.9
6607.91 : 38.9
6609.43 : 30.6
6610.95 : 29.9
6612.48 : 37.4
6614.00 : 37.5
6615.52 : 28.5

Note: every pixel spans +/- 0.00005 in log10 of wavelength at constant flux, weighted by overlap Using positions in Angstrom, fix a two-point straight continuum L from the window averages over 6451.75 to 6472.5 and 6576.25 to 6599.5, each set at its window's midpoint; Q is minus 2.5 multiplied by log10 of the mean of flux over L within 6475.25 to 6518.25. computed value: 0.06 mag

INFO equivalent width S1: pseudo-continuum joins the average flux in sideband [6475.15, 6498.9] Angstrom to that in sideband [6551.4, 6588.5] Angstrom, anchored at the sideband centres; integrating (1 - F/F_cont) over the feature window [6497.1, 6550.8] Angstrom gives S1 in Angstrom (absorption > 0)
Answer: -1.9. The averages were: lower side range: 32.5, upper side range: 33.5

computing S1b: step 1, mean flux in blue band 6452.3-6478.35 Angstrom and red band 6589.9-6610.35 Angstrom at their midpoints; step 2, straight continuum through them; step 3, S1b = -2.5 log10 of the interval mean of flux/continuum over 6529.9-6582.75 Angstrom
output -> 0.024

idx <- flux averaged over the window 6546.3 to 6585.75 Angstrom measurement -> 34.8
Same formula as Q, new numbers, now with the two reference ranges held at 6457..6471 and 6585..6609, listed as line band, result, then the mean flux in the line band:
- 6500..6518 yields 0.073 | 33.2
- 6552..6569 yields -0.104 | 37.8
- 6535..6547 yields 0.095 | 31.9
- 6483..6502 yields 0.086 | 33.2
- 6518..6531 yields -0.035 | 36.3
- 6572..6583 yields 0.070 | 31.9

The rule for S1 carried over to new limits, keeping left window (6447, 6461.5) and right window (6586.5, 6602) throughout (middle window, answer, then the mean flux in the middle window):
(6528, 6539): 0.97 Angstrom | 32.2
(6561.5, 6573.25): -0.06 Angstrom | 35.3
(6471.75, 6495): 3.05 Angstrom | 30.8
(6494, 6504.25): 0.47 Angstrom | 33.8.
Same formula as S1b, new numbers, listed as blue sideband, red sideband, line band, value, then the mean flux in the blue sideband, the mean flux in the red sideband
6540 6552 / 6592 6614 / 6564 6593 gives 0.110 mag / 34.4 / 35.4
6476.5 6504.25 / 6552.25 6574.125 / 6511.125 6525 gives -0.027 mag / 32.2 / 36.9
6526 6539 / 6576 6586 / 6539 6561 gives -0.186 mag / 32.3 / 27.7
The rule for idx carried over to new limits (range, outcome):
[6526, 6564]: 34.8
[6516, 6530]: 36.1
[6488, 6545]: 33.8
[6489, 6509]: 32.6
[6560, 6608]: 33.1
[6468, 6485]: 30.5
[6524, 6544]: 33.2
